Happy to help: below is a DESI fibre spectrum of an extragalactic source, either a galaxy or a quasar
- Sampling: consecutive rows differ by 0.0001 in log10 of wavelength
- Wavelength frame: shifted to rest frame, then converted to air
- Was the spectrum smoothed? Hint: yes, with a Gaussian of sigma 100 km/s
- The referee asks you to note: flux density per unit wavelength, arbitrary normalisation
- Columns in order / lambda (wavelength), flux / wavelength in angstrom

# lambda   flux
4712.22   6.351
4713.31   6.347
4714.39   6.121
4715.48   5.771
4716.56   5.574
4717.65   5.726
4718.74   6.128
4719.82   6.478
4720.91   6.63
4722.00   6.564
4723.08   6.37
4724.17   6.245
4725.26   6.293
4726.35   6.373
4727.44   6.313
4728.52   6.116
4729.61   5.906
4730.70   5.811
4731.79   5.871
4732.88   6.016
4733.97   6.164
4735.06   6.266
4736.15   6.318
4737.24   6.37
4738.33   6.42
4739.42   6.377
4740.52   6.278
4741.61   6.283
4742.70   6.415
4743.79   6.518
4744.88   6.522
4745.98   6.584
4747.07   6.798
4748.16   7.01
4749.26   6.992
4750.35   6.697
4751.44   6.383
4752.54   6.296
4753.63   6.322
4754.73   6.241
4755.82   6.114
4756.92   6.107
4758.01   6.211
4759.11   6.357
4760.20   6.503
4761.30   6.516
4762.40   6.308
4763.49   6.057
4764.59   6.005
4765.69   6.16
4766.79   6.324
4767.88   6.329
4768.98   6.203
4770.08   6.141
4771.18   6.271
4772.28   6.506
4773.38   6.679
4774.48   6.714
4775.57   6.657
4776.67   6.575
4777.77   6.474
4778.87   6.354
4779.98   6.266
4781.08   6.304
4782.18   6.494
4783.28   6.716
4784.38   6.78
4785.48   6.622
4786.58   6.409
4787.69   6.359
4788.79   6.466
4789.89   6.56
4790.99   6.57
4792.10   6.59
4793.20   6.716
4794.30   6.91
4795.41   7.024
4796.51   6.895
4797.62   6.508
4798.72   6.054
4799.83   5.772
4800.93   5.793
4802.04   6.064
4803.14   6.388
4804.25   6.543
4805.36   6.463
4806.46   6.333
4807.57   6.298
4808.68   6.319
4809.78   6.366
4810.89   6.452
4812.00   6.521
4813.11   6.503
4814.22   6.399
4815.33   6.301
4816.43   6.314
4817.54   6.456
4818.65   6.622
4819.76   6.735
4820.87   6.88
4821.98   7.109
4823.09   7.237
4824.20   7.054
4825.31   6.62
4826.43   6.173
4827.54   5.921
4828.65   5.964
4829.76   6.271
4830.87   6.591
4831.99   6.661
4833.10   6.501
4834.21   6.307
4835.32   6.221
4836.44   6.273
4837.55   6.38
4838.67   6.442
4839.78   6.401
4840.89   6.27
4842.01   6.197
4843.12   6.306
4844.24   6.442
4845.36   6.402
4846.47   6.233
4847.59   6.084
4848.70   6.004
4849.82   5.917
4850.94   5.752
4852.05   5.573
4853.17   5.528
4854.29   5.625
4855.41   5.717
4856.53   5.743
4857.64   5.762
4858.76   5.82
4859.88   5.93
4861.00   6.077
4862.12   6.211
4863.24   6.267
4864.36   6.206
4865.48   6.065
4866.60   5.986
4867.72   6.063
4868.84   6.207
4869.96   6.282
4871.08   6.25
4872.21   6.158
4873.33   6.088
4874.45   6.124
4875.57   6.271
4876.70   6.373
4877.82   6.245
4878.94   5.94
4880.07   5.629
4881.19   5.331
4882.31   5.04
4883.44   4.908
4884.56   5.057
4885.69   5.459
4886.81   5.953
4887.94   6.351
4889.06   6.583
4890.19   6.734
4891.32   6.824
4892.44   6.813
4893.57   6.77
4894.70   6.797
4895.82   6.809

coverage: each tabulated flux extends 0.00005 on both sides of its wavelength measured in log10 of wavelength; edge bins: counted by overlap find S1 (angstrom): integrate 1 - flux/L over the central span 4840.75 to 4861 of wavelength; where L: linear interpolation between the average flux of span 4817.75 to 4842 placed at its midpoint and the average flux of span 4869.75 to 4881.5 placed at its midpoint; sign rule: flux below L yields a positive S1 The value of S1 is 1.1 angstrom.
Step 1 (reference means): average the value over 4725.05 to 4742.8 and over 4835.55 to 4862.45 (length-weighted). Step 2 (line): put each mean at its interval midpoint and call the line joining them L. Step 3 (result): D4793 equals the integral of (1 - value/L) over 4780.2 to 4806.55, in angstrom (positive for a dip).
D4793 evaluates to -1.5 angstrom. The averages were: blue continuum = 6.2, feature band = 6.47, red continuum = 6.04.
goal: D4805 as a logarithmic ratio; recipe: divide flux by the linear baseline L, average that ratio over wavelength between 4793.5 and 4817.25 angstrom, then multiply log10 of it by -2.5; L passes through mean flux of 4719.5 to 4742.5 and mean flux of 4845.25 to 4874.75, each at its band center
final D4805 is -0.05 mag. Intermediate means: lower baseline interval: 6.26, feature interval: 6.4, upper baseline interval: 6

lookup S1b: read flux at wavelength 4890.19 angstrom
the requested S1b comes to 6.734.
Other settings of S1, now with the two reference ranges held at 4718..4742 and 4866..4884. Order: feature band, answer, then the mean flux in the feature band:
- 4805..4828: -1.79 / 6.53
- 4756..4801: -2.07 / 6.43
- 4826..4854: -0.83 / 6.19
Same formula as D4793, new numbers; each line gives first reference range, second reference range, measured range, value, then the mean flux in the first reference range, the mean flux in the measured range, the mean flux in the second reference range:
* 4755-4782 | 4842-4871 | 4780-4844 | -2.9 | 6.34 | 6.46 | 6.02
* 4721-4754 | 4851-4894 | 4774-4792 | -0.8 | 6.37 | 6.52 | 5.99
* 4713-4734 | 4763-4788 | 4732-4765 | -0.6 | 6.14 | 6.38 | 6.41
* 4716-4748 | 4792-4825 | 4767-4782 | 0.0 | 6.28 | 6.42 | 6.52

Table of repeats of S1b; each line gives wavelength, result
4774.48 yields 6.714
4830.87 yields 6.591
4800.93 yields 5.793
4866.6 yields 5.986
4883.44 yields 4.908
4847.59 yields 6.084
